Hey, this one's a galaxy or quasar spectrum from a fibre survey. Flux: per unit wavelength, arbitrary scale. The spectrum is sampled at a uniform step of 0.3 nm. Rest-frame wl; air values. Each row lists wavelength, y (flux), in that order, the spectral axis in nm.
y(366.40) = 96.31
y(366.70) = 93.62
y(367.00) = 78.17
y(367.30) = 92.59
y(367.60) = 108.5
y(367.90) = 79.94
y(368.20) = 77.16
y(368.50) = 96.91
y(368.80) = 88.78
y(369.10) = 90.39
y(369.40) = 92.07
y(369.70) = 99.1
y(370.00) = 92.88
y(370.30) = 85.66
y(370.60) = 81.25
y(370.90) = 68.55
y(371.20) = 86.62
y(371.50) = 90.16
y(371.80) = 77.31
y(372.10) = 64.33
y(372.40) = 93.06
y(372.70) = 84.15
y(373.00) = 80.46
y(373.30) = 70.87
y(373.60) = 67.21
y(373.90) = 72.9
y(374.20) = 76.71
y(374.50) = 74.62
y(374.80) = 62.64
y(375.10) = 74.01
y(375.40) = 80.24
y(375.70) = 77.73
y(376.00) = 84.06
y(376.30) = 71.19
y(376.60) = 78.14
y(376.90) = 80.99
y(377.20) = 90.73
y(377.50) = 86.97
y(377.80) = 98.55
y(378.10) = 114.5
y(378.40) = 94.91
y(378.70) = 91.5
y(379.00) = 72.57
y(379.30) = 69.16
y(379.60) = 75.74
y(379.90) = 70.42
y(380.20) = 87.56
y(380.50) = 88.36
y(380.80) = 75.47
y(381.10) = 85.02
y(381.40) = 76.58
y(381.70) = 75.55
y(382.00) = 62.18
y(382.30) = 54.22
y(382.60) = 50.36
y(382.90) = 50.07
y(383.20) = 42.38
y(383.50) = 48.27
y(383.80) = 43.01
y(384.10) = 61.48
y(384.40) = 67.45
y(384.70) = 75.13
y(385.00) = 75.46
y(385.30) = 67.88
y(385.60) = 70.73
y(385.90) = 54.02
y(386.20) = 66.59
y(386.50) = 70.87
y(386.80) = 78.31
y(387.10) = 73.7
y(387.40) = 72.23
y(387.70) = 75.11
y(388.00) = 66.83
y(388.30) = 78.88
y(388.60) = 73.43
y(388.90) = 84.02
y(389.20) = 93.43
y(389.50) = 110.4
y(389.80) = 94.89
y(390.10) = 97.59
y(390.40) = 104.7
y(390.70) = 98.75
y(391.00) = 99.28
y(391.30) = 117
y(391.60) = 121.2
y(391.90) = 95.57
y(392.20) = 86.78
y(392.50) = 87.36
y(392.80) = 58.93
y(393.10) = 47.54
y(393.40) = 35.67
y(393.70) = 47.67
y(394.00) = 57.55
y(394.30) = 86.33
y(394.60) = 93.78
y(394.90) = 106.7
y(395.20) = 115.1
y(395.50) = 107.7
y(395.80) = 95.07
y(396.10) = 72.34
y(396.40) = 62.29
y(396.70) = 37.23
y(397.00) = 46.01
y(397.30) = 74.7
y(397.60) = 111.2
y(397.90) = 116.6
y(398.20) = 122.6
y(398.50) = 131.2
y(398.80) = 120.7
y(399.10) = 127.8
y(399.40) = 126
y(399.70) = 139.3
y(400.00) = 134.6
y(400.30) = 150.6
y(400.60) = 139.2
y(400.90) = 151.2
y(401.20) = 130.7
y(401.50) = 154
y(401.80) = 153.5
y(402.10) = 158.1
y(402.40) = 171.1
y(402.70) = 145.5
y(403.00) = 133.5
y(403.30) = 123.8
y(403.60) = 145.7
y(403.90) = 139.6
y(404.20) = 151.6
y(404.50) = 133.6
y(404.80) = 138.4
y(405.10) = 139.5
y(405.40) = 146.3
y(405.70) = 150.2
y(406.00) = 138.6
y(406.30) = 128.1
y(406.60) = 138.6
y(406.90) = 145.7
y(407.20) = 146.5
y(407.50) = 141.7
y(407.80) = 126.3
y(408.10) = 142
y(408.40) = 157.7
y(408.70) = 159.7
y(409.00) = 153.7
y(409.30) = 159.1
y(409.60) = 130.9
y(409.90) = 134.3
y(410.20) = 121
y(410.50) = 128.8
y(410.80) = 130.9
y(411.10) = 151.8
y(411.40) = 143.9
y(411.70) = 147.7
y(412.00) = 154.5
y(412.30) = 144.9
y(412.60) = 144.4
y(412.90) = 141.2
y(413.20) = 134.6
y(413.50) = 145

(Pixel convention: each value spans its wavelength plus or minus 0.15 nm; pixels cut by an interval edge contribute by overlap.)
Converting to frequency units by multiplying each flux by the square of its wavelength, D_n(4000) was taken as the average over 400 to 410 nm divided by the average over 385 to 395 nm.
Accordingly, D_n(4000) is 1.9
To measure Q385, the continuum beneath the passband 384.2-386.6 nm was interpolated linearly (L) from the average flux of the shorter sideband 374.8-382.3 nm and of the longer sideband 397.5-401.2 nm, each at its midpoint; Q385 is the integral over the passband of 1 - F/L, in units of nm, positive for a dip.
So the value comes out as 0.715 nm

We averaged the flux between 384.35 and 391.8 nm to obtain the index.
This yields 83.8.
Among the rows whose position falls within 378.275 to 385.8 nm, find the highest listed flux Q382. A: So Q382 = 94.91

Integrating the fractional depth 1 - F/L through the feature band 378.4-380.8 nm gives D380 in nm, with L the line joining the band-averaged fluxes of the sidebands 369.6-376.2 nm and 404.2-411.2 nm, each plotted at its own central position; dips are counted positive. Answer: 0.29 nm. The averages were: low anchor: 79.1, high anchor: 141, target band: 80.1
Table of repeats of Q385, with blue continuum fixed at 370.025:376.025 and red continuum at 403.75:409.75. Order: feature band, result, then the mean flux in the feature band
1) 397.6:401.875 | -0.15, 134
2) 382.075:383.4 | 0.64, 50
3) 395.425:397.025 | 0.68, 70.2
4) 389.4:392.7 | 0.36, 100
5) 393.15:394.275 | 0.64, 51.4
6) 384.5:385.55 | 0.30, 72.4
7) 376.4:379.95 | 0.09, 85.6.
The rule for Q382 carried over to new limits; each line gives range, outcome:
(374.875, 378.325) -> 114.5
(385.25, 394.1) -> 121.2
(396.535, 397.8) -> 111.2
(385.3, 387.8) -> 78.31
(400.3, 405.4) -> 171.1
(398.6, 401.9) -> 154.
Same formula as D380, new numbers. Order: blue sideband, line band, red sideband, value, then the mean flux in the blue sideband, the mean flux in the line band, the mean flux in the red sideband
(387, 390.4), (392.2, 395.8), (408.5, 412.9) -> 0.78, 84.8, 77.9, 143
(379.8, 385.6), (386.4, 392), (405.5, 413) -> -0.30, 66.2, 89.9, 143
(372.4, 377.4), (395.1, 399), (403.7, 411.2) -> 0.89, 77.3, 93.5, 141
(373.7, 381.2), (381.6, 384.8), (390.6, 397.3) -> 0.96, 81.3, 56.7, 80.5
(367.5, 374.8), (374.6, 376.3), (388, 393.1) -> 0.19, 82.7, 75.3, 91.7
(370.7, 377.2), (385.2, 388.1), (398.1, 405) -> 1.00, 77.3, 69.7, 140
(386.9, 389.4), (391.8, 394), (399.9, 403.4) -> 0.79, 77.9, 64.4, 146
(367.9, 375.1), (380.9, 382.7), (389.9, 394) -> 0.31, 81.3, 68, 83.6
